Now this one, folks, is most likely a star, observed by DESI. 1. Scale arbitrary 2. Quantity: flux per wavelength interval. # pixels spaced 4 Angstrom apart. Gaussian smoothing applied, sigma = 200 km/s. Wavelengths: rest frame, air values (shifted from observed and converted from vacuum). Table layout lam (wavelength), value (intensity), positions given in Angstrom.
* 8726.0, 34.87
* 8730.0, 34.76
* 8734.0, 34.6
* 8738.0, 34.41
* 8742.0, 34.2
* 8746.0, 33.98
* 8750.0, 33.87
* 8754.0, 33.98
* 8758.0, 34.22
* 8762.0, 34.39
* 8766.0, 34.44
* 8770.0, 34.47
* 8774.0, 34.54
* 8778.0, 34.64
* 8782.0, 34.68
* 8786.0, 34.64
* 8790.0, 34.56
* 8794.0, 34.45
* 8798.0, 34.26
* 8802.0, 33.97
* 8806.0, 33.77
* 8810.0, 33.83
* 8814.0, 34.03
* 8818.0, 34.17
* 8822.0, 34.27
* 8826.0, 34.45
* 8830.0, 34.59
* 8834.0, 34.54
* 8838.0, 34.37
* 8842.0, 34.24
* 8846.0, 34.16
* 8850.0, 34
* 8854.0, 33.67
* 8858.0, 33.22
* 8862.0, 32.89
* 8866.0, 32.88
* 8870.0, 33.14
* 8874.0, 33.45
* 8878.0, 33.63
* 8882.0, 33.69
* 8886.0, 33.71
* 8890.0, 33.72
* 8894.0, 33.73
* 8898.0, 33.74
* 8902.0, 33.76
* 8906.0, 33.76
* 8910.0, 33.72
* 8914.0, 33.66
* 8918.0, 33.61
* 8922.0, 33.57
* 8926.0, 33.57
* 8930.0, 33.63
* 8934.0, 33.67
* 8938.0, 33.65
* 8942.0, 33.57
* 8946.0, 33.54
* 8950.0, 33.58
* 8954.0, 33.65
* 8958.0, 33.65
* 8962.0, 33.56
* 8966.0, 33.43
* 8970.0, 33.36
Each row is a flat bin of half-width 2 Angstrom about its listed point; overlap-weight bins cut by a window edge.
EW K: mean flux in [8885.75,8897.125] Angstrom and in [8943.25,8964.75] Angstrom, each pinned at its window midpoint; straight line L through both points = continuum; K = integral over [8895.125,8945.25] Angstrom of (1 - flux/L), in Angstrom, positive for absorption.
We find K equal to 0.0 Angstrom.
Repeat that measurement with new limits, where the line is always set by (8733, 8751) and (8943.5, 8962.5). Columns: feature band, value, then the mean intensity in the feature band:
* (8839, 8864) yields 0.12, 33.7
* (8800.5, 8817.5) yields 0.05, 33.9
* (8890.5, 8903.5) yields 0.01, 33.7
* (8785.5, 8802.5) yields -0.16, 34.4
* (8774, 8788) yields -0.22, 34.6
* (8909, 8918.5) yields 0.01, 33.7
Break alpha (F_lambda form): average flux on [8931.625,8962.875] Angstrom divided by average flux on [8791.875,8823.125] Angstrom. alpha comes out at 1.0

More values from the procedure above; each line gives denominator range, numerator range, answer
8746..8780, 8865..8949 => 0.98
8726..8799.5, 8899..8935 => 0.98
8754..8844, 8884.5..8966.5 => 0.98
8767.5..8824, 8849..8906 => 0.98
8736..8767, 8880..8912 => 0.99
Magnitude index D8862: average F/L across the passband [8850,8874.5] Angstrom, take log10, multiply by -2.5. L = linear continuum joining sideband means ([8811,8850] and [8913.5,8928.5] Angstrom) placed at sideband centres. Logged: 0.025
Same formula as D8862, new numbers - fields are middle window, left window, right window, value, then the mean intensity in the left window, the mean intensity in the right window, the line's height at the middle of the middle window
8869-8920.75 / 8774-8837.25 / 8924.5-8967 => 0.007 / 34.3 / 33.6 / 33.9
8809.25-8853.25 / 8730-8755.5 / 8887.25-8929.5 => -0.010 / 34.2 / 33.7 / 33.9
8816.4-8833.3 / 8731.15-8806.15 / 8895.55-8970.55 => -0.009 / 34.3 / 33.6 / 34.1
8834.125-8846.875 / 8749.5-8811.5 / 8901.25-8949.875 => -0.009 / 34.3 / 33.6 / 34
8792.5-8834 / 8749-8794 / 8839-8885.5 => -0.005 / 34.4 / 33.6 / 34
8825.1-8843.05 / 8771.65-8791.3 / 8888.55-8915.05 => -0.007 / 34.6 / 33.7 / 34.2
